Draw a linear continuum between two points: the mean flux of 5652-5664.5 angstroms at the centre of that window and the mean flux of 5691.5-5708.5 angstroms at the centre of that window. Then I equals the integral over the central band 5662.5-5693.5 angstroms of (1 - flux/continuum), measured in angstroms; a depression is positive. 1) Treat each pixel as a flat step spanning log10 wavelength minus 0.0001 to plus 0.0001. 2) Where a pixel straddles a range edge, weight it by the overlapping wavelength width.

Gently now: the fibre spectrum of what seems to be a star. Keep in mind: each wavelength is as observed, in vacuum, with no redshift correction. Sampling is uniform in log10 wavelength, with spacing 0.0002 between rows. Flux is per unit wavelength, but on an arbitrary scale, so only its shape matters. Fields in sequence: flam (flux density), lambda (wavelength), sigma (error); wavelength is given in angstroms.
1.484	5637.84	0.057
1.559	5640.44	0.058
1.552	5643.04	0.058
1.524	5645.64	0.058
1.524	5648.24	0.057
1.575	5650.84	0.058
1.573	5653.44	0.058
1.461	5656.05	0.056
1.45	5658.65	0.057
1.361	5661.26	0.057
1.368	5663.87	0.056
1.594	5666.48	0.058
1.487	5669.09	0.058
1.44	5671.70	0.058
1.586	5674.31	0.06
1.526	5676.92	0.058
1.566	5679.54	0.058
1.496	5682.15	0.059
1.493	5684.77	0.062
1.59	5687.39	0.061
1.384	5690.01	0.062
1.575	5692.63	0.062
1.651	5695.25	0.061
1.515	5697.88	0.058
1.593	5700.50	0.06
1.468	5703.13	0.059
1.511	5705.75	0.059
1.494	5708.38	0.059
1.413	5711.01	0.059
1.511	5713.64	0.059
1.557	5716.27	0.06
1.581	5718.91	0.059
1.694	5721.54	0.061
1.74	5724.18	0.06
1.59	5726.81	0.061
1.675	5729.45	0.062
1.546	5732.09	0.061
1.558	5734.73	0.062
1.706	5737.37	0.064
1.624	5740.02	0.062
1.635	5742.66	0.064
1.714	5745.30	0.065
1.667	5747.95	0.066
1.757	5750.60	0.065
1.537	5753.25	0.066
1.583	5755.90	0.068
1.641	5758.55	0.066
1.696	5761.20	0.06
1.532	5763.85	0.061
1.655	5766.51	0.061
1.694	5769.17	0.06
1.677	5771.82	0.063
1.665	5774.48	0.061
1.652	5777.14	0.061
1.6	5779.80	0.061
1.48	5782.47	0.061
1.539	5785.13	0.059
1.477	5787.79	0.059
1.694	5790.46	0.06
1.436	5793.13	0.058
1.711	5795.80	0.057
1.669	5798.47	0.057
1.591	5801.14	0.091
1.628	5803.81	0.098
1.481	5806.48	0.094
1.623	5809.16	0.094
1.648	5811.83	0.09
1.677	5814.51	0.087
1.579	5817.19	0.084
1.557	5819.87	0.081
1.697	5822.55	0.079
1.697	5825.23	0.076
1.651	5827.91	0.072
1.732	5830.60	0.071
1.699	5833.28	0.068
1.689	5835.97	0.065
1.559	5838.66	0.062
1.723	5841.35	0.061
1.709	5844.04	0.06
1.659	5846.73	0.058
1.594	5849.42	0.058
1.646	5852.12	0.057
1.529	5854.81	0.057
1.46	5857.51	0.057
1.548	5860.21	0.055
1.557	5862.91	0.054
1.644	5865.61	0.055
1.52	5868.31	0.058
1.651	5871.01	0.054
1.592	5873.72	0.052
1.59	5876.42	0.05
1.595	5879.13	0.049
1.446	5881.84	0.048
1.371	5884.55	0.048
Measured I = -0.3 angstroms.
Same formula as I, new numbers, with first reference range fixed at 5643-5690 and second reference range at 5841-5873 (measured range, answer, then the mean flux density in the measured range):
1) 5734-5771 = -2.3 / 1.64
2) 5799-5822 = -0.4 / 1.6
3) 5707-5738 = -1.1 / 1.59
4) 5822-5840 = -1.0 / 1.67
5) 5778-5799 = -0.1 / 1.57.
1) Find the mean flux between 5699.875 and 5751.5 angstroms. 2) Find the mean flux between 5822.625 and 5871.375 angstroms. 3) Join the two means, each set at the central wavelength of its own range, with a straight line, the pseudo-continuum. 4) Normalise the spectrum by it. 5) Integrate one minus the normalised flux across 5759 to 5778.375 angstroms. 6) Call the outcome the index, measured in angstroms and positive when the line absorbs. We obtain -0.5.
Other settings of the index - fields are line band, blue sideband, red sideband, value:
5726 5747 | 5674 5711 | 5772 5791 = -1.0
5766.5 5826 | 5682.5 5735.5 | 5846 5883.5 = -1.8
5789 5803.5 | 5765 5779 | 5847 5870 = 0.2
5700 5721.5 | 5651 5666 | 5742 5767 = 0.5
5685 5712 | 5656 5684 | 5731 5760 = 0.4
